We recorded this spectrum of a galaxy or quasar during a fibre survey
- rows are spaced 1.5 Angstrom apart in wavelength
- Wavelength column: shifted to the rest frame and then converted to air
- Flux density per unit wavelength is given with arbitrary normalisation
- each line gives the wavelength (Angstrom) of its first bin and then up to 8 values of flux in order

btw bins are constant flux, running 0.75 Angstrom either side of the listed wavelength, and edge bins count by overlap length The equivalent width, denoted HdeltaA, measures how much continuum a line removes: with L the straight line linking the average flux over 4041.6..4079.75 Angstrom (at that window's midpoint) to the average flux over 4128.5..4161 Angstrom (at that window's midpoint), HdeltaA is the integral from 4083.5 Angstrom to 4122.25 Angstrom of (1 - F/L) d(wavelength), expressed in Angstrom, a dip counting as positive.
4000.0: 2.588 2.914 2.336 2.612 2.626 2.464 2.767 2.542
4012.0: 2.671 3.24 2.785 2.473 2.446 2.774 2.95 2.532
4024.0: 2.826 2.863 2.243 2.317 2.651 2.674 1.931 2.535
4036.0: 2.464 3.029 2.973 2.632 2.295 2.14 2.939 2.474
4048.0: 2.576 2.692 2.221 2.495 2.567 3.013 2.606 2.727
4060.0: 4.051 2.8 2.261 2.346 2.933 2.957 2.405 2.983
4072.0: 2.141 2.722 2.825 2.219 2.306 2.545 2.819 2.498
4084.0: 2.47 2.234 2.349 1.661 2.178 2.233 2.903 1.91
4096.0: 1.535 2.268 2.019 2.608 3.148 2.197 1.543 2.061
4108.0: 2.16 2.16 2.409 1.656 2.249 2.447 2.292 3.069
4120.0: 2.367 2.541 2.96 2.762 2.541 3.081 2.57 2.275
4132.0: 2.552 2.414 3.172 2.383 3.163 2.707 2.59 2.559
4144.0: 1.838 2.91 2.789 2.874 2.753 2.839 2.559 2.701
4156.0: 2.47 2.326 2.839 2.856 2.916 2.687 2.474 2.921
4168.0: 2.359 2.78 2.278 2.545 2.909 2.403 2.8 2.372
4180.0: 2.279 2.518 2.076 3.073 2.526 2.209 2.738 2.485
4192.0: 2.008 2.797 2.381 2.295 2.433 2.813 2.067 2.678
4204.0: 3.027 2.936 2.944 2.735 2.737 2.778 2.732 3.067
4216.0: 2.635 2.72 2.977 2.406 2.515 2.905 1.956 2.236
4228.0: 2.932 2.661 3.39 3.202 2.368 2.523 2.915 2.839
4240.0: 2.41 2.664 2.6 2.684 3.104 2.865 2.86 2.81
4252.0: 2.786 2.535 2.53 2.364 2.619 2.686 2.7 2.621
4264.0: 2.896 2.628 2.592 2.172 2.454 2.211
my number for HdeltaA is 5.6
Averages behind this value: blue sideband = 2.63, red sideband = 2.64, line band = 2.26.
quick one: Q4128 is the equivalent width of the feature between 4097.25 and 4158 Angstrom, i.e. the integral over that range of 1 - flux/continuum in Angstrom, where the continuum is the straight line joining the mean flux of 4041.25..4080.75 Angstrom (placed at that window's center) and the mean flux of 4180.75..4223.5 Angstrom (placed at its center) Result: 2.6 Angstrom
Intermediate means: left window 2.63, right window 2.62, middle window 2.51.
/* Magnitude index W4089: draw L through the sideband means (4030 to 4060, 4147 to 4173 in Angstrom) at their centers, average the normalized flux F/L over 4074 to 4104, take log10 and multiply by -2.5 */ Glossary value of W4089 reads 0.12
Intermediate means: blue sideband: 2.62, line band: 2.35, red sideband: 2.66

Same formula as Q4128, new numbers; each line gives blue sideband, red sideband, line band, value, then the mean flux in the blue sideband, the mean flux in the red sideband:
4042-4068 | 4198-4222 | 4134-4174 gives 0.67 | 2.68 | 2.73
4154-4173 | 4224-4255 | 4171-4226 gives 1.59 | 2.63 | 2.71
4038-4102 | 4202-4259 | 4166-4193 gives 1.50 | 2.52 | 2.73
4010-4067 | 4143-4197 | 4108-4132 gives 1.10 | 2.65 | 2.57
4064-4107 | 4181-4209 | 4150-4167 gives -1.26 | 2.38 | 2.56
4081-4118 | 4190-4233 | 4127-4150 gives -2.62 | 2.23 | 2.67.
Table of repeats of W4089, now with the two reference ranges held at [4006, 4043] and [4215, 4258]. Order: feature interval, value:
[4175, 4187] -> 0.07 mag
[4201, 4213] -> -0.04 mag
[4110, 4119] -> 0.14 mag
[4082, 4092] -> 0.19 mag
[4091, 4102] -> 0.17 mag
